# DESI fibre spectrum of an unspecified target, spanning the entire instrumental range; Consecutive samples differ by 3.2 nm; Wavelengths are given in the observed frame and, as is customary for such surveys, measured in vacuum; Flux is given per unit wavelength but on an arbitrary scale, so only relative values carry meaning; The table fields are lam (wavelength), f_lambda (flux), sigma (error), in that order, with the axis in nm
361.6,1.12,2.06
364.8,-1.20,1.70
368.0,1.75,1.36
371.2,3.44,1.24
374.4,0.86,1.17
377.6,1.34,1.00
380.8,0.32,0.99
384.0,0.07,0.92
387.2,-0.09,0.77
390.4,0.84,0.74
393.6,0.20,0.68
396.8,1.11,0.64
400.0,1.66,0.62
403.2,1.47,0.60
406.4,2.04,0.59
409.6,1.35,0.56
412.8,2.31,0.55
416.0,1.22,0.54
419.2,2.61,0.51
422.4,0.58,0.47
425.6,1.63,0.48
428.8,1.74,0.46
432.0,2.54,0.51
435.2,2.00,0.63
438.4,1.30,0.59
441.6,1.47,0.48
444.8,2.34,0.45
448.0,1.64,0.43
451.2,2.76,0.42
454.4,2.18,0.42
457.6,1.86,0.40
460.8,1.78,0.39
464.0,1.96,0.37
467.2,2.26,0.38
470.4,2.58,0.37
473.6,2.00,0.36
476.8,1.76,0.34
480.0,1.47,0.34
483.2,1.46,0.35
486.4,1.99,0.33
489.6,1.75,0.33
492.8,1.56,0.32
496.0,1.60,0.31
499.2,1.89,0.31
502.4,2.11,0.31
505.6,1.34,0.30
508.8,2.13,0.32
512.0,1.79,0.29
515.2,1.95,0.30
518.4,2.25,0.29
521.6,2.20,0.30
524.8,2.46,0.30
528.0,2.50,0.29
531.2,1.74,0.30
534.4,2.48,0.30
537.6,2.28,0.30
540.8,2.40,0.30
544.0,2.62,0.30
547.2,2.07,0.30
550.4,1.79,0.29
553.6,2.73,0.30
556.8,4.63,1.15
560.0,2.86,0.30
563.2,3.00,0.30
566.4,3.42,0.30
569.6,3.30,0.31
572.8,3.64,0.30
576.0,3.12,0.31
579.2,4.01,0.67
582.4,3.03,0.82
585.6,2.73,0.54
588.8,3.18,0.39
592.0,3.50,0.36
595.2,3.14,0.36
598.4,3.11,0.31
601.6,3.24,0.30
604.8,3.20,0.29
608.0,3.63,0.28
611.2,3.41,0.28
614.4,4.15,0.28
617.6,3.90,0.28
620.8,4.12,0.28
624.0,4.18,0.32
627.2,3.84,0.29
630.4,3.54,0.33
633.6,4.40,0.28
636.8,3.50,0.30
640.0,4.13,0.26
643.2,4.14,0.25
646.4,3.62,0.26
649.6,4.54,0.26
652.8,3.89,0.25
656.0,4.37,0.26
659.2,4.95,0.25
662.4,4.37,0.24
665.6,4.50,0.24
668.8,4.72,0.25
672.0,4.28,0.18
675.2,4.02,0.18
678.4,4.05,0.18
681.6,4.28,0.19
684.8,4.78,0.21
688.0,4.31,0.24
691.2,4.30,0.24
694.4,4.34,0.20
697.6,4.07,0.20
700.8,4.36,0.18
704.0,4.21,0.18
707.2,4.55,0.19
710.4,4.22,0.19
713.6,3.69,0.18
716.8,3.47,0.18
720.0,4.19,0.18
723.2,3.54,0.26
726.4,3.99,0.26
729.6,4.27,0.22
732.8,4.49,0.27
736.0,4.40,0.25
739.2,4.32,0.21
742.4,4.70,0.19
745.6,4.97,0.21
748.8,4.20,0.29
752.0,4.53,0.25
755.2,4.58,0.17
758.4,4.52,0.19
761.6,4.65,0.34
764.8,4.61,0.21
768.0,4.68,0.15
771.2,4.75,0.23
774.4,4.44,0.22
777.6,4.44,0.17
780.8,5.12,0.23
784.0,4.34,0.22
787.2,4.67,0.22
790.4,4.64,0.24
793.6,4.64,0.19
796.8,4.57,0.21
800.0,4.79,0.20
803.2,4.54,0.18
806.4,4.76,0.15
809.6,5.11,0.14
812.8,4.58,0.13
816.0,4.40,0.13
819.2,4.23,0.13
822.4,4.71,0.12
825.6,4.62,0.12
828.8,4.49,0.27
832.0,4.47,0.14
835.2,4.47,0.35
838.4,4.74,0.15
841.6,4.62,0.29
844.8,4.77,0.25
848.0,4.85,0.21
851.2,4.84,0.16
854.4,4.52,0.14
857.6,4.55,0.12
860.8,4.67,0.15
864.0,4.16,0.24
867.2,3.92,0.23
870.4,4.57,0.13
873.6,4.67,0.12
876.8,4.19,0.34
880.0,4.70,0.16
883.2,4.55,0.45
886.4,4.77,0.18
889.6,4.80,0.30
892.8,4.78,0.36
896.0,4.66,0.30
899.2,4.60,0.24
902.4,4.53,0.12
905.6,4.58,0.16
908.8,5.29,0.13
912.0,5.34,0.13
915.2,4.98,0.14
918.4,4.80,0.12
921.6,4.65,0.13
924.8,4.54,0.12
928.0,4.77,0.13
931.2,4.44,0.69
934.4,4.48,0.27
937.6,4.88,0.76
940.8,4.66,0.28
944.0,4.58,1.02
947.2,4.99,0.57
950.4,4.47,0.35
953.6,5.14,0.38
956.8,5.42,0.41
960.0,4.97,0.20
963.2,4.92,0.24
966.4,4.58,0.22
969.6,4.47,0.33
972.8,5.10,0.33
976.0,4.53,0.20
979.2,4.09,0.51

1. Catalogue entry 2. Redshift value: 0.39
